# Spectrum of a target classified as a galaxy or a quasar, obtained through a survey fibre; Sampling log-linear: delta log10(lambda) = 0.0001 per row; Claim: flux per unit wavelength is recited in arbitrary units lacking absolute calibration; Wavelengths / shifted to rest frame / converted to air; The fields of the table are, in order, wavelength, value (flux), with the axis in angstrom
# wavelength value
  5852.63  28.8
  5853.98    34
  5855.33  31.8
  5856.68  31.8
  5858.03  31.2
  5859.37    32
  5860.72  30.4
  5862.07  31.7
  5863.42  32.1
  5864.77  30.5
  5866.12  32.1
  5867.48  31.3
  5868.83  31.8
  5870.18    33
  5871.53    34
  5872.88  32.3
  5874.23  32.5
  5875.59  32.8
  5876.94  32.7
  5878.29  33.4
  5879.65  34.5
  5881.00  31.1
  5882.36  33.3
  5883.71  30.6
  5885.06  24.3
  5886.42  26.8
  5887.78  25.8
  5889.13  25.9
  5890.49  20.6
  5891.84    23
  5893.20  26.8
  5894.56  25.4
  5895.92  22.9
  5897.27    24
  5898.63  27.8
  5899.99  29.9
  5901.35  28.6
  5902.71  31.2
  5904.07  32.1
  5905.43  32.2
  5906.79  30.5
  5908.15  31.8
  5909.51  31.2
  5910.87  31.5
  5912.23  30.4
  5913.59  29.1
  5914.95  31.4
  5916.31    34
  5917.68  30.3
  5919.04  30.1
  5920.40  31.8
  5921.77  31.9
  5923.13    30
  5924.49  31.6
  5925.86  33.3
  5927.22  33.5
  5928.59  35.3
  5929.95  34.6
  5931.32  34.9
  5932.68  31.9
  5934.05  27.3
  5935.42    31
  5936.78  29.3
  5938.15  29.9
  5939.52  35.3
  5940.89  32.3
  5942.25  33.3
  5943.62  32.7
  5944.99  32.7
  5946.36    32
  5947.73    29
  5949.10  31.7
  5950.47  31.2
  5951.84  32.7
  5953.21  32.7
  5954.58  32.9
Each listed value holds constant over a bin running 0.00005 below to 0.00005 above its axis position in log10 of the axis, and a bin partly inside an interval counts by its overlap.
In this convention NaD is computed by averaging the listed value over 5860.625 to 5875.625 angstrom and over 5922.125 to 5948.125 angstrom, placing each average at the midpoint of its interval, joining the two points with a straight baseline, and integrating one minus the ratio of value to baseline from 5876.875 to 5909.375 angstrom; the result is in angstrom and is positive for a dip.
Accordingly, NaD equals 3.6 angstrom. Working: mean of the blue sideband 32.1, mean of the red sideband 32.1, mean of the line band 28.5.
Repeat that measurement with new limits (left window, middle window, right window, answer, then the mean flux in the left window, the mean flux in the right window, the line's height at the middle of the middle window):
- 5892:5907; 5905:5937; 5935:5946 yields -1.6 angstrom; 28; 32.1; 30.2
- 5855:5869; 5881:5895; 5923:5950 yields 2.3 angstrom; 31.5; 32.1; 31.7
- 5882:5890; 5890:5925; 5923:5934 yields 1.2 angstrom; 27.4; 33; 30.2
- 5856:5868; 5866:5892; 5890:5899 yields -2.2 angstrom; 31.4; 24.3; 27.7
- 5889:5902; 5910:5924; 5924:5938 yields -0.7 angstrom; 25.5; 32.2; 29.5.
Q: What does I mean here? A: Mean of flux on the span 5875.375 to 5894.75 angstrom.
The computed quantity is 28.4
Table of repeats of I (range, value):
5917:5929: 31.9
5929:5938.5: 31.4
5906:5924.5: 31.1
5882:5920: 28.6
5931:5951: 31.6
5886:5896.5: 24.6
